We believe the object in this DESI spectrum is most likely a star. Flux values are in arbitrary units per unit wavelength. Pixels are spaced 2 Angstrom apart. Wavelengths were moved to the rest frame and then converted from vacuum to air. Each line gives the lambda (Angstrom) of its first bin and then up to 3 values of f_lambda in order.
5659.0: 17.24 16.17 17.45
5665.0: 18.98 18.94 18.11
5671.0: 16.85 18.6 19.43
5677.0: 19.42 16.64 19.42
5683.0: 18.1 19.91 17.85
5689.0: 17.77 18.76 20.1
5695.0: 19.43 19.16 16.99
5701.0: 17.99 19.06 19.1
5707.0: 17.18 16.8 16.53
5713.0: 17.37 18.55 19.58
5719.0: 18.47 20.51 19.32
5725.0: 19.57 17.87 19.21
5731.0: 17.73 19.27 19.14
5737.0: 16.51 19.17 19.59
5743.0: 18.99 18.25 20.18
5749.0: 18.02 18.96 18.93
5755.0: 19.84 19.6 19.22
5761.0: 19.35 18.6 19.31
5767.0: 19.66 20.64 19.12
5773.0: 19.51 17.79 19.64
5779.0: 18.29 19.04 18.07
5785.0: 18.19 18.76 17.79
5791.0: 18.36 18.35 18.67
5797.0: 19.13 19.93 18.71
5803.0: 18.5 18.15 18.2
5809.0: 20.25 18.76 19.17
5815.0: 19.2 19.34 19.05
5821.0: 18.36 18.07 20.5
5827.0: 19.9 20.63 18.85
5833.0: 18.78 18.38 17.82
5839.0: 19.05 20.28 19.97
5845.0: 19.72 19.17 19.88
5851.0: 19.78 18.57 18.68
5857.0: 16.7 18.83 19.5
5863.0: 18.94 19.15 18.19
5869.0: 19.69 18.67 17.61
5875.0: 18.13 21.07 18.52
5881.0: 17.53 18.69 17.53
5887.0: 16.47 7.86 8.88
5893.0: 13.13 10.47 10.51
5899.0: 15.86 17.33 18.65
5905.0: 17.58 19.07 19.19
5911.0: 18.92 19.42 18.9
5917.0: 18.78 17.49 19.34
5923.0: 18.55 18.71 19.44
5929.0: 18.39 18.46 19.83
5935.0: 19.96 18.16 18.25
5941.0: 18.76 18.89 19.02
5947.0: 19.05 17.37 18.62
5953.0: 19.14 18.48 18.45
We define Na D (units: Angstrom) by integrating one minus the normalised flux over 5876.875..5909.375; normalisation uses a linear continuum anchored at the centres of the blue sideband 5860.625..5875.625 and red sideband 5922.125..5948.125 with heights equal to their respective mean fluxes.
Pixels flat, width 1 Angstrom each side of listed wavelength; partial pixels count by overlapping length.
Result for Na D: 5.5 Angstrom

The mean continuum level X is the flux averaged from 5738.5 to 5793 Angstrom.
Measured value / 19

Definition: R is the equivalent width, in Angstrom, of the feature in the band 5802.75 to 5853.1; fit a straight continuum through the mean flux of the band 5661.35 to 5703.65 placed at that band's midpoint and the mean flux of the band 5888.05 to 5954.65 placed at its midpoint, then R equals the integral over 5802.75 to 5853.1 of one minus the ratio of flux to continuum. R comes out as -3.9 Angstrom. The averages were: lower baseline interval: 18.5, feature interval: 19.2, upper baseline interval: 17.4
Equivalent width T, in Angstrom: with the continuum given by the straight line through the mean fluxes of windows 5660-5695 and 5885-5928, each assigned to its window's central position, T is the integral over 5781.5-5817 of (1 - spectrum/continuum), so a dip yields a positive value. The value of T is -2.8 Angstrom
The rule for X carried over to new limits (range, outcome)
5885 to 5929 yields 16.5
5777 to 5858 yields 18.9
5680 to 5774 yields 18.8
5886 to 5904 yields 13.2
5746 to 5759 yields 19.3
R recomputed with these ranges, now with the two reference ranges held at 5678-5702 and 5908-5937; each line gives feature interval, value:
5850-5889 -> 1.17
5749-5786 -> -0.83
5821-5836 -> -0.38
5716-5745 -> -0.50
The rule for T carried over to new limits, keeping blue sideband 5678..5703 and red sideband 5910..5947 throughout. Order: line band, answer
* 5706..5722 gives 0.4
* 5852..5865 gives 0.1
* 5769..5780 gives -0.2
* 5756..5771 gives -0.7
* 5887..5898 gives 4.7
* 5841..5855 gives -0.6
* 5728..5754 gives -0.2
